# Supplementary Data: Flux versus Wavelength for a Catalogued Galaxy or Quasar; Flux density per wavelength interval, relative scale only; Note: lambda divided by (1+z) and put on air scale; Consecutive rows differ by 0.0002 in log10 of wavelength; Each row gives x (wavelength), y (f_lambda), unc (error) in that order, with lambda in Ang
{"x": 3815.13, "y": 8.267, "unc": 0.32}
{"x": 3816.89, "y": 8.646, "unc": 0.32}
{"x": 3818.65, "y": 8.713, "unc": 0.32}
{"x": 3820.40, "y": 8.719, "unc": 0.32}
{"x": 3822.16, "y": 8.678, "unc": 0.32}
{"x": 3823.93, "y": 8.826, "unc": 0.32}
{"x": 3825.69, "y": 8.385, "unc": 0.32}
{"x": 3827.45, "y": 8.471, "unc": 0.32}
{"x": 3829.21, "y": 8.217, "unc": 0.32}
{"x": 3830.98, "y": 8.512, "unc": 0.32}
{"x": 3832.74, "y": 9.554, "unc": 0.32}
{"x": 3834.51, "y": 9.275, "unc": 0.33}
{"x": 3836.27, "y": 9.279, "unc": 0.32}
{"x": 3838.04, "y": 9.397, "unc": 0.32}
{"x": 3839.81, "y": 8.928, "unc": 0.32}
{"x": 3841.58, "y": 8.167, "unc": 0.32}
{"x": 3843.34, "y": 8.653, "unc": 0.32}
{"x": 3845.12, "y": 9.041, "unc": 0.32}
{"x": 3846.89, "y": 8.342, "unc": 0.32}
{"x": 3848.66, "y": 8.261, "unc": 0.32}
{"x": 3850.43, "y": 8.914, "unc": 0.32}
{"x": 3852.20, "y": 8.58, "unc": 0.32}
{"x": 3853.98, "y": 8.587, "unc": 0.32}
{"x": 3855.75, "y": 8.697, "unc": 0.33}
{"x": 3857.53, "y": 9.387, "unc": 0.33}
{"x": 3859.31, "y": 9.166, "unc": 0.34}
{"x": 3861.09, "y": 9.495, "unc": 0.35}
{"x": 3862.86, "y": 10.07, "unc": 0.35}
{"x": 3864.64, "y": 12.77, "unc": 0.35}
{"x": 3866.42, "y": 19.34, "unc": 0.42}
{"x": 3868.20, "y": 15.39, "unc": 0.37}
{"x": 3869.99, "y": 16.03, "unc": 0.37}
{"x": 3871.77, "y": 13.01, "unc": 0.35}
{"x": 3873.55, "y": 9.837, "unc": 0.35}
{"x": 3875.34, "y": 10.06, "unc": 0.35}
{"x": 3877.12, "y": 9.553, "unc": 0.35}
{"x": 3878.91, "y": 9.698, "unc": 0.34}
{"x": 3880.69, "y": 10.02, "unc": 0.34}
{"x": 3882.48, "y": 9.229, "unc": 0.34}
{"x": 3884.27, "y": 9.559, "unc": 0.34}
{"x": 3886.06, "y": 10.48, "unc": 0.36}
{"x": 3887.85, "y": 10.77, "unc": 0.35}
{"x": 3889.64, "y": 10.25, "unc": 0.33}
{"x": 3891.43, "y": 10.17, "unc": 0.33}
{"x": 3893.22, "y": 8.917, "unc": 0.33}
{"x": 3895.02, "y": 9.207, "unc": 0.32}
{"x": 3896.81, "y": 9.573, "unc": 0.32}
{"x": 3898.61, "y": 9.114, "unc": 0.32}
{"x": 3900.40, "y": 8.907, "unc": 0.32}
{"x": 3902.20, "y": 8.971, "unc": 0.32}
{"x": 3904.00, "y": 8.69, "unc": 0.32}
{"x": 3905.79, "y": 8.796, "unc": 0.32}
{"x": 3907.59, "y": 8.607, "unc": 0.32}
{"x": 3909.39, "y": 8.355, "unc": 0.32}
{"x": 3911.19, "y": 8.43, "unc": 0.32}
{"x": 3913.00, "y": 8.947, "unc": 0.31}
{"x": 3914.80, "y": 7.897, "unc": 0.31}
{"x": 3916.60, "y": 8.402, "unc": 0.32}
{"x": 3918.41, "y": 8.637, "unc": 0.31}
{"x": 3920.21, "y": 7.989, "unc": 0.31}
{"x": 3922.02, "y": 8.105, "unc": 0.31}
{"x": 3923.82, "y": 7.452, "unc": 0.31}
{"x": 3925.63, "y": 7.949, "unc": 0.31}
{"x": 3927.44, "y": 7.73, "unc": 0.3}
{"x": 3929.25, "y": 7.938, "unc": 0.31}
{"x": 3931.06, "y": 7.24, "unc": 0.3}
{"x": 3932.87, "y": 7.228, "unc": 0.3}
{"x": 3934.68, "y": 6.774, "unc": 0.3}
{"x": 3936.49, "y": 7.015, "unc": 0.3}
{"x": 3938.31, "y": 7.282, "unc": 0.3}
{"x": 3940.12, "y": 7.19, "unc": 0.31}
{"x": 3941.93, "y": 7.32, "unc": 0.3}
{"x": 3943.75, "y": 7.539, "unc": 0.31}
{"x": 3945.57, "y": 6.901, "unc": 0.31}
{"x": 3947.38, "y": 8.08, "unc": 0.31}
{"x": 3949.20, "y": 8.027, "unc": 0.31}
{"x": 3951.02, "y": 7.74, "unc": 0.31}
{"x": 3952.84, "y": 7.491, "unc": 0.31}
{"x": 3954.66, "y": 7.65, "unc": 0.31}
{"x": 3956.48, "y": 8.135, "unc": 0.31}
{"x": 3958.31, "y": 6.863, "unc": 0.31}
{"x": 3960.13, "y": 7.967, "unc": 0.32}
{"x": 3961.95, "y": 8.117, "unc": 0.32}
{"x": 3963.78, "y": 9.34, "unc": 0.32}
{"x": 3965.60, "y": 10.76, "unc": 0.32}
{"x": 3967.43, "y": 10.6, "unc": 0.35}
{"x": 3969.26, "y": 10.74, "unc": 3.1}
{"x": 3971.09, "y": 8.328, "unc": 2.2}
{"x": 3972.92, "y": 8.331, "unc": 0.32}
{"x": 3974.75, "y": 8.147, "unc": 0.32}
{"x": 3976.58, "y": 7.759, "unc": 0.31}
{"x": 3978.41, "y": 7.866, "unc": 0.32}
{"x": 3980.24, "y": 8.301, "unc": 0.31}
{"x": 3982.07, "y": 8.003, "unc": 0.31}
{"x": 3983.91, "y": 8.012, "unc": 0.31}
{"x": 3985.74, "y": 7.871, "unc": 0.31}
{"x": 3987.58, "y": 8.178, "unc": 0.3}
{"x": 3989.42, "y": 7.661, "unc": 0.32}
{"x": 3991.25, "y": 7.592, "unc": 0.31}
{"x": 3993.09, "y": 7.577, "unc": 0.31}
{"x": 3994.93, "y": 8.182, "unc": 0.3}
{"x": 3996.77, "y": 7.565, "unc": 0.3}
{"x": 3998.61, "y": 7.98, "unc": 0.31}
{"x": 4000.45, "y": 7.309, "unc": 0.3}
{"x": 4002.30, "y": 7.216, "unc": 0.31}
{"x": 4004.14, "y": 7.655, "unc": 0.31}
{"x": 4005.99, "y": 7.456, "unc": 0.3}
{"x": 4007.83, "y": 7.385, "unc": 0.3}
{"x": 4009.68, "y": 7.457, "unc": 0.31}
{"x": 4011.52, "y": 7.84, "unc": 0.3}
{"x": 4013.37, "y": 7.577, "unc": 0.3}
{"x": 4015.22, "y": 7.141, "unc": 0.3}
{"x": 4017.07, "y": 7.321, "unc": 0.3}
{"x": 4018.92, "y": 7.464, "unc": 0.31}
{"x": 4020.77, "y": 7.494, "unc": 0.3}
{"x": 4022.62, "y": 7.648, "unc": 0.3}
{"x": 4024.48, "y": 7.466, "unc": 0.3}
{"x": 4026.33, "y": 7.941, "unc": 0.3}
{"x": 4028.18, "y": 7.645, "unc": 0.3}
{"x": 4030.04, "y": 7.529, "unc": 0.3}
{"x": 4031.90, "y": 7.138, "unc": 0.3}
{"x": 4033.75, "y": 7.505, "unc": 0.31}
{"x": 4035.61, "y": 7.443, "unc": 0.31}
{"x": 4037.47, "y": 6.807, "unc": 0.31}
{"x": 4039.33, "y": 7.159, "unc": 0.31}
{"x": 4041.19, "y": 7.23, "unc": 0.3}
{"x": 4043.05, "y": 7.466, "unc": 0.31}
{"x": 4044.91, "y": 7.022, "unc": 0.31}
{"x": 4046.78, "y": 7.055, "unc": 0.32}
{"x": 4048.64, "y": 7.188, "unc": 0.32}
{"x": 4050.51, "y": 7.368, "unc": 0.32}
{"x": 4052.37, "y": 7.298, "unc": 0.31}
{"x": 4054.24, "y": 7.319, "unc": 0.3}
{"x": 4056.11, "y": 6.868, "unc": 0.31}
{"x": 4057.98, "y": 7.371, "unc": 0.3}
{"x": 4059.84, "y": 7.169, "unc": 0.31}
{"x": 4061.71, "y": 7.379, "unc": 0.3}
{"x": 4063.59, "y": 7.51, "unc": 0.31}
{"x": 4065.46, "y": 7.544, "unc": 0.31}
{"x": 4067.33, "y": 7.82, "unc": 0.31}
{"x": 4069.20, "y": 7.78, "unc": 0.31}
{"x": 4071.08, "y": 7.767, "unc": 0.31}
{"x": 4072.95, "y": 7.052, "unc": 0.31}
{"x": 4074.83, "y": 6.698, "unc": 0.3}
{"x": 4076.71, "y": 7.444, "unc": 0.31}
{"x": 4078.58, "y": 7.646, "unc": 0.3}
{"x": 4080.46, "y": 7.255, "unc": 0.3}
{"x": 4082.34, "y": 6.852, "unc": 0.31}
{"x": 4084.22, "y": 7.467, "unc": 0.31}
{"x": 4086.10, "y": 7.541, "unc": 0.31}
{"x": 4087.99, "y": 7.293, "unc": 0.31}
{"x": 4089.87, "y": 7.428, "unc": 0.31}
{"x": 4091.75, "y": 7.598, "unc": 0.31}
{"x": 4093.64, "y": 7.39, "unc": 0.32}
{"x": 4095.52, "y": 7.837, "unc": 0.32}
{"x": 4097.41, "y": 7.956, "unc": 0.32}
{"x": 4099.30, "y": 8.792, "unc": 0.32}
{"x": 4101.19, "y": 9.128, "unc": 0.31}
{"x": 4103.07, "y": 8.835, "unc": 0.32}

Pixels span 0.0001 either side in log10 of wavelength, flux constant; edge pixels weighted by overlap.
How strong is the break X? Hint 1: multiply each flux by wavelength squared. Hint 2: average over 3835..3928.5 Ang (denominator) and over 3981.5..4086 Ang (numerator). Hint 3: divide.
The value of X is 0.8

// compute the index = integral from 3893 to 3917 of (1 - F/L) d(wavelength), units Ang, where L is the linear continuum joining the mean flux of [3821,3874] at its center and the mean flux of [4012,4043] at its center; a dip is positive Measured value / 1.01 Ang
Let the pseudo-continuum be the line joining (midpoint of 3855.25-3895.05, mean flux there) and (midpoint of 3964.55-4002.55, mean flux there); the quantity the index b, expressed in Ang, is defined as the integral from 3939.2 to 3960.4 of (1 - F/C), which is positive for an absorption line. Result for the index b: 3.6 Ang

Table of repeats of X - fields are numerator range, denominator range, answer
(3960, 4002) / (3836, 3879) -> 0.86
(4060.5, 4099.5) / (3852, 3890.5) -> 0.76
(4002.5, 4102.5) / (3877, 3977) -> 0.94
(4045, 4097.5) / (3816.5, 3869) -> 0.87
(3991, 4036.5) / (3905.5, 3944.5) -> 1.01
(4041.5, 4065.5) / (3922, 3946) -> 1.04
